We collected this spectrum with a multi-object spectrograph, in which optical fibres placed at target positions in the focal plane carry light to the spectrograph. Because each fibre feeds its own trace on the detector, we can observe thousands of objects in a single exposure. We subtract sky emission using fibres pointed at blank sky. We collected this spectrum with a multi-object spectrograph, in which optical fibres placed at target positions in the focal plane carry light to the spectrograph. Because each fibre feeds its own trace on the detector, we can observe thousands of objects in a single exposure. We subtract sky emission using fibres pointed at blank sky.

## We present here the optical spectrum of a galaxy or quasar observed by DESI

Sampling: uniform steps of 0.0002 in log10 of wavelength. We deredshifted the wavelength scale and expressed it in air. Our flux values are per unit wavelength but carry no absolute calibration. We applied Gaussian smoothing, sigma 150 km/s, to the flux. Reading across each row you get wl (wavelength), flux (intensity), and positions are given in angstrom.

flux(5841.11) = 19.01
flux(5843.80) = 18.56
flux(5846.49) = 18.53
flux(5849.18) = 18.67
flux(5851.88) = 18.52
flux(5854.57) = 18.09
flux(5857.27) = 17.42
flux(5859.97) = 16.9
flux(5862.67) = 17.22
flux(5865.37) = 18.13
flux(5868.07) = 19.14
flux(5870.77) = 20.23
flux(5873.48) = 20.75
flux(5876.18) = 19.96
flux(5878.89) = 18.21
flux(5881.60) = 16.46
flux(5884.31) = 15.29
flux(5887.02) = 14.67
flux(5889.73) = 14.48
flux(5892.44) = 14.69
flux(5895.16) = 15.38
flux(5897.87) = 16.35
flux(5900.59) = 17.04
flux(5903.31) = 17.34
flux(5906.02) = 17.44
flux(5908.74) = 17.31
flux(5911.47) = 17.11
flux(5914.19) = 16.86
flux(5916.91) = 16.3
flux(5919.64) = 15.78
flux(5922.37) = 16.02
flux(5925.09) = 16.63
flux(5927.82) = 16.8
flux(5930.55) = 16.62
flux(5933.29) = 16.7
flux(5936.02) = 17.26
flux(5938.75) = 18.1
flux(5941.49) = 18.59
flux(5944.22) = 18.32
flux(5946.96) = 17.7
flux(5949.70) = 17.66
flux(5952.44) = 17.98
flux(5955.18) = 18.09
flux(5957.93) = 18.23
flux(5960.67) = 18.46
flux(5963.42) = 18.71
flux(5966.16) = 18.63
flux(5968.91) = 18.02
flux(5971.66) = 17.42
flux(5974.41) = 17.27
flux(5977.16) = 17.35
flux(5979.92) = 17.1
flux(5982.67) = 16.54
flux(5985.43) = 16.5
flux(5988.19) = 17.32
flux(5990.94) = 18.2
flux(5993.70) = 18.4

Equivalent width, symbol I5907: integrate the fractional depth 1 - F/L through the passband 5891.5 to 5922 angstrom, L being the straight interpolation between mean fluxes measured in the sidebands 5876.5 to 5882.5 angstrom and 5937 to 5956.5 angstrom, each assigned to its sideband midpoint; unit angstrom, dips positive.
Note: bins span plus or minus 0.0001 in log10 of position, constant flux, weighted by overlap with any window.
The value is 2.4 angstrom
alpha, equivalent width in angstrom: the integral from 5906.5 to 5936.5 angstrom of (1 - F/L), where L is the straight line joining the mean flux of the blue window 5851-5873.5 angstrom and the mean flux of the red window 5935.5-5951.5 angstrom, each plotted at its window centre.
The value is 2.3 angstrom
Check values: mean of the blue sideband 18.4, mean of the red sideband 18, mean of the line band 16.7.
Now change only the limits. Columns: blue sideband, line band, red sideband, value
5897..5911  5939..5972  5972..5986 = -2.19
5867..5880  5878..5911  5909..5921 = 3.38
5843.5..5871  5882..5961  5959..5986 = 4.61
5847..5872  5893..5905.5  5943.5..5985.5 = 1.11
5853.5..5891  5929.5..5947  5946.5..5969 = 0.43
